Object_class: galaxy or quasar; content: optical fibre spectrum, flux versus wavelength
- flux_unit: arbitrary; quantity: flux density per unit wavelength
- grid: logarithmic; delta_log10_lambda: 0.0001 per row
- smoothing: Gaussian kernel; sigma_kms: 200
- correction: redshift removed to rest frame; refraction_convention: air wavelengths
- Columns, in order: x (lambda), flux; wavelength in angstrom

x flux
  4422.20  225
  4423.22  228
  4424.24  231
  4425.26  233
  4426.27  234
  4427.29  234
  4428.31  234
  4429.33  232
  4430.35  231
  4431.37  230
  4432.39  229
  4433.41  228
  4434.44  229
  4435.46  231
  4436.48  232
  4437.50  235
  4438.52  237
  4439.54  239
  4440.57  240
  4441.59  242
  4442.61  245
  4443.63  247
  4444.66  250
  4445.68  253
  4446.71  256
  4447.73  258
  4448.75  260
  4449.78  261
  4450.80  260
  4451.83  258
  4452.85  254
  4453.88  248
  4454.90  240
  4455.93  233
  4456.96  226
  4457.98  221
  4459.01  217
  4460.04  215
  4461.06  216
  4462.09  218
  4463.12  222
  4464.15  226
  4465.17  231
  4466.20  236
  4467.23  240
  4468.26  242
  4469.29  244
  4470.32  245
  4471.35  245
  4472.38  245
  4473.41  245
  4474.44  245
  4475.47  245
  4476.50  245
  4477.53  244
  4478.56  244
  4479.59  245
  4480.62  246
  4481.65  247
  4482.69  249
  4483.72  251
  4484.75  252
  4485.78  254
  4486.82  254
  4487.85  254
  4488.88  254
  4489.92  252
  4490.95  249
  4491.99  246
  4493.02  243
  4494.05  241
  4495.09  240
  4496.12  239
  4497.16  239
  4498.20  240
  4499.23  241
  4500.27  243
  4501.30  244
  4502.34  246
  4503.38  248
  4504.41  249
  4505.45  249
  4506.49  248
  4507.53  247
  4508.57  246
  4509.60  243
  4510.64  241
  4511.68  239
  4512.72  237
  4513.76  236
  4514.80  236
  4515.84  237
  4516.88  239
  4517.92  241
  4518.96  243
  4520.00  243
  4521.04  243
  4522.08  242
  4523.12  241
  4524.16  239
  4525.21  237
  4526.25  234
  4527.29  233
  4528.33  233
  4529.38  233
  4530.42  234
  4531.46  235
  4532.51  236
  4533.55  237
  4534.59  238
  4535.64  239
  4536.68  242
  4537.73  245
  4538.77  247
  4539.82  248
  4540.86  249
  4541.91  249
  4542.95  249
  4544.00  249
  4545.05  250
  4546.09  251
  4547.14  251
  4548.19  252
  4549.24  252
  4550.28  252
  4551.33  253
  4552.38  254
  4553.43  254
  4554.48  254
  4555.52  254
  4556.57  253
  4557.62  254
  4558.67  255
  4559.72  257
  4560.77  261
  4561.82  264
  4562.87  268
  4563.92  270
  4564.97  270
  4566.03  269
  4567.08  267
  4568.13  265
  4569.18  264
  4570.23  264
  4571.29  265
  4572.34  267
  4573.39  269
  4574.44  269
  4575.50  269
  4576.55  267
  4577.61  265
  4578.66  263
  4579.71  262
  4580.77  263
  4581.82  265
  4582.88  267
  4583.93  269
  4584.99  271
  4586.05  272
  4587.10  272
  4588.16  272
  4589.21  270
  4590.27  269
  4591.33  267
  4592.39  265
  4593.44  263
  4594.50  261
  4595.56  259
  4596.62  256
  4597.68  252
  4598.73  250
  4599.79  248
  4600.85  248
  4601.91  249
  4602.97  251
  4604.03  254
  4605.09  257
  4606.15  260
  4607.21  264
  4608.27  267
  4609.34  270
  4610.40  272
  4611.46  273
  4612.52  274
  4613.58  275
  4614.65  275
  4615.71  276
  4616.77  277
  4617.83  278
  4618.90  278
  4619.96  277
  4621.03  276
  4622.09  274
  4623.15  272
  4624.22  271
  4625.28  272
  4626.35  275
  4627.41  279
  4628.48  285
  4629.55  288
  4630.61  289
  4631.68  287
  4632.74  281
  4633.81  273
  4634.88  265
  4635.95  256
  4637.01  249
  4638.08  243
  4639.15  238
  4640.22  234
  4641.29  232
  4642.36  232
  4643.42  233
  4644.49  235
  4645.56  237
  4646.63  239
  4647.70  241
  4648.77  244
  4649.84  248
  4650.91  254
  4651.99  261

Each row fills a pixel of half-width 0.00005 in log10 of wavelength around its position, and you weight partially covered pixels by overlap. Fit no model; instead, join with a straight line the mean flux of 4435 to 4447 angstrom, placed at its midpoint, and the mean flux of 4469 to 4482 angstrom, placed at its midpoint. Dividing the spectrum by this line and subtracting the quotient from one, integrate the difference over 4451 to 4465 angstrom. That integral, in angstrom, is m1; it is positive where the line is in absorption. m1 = 0.7 angstrom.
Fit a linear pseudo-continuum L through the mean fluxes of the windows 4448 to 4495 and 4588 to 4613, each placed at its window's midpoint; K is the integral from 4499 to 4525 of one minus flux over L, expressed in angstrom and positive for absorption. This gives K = 0.62 angstrom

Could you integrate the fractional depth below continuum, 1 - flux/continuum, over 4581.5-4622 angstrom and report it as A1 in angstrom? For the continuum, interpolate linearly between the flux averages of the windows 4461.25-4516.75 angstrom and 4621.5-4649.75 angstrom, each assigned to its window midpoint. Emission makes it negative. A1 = -1.7 angstrom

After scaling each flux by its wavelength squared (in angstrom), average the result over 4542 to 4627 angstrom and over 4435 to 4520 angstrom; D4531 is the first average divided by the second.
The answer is 1.1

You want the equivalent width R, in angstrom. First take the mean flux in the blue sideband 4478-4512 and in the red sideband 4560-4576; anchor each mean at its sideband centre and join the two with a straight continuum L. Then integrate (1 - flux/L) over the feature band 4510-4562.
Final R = 2.6 angstrom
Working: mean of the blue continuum 246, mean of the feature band 245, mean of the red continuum 267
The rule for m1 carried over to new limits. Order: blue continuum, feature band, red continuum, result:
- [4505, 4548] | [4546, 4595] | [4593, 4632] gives -1.45 angstrom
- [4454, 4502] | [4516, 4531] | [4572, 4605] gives 0.68 angstrom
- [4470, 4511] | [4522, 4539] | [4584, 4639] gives 1.04 angstrom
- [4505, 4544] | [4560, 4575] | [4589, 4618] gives -0.79 angstrom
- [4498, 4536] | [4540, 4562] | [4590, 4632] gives -0.22 angstrom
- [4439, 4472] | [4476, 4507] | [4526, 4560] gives -0.49 angstrom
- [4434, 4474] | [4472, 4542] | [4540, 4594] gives 1.84 angstrom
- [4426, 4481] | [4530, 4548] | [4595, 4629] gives 0.70 angstrom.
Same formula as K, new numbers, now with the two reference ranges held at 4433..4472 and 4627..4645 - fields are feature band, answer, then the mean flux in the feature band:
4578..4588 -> -0.57 angstrom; 267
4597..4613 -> -0.24 angstrom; 259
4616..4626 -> -0.70 angstrom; 275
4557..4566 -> -0.43 angstrom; 262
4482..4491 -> -0.36 angstrom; 252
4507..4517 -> 0.21 angstrom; 240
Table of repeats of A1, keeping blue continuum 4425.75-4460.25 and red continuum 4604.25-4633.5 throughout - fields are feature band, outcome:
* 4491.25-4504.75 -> 0.41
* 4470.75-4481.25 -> 0.05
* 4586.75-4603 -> 0.62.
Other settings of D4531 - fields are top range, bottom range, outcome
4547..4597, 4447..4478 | 1.15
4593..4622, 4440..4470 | 1.18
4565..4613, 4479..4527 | 1.12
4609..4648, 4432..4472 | 1.20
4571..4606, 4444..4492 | 1.14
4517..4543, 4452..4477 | 1.05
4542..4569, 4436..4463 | 1.12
